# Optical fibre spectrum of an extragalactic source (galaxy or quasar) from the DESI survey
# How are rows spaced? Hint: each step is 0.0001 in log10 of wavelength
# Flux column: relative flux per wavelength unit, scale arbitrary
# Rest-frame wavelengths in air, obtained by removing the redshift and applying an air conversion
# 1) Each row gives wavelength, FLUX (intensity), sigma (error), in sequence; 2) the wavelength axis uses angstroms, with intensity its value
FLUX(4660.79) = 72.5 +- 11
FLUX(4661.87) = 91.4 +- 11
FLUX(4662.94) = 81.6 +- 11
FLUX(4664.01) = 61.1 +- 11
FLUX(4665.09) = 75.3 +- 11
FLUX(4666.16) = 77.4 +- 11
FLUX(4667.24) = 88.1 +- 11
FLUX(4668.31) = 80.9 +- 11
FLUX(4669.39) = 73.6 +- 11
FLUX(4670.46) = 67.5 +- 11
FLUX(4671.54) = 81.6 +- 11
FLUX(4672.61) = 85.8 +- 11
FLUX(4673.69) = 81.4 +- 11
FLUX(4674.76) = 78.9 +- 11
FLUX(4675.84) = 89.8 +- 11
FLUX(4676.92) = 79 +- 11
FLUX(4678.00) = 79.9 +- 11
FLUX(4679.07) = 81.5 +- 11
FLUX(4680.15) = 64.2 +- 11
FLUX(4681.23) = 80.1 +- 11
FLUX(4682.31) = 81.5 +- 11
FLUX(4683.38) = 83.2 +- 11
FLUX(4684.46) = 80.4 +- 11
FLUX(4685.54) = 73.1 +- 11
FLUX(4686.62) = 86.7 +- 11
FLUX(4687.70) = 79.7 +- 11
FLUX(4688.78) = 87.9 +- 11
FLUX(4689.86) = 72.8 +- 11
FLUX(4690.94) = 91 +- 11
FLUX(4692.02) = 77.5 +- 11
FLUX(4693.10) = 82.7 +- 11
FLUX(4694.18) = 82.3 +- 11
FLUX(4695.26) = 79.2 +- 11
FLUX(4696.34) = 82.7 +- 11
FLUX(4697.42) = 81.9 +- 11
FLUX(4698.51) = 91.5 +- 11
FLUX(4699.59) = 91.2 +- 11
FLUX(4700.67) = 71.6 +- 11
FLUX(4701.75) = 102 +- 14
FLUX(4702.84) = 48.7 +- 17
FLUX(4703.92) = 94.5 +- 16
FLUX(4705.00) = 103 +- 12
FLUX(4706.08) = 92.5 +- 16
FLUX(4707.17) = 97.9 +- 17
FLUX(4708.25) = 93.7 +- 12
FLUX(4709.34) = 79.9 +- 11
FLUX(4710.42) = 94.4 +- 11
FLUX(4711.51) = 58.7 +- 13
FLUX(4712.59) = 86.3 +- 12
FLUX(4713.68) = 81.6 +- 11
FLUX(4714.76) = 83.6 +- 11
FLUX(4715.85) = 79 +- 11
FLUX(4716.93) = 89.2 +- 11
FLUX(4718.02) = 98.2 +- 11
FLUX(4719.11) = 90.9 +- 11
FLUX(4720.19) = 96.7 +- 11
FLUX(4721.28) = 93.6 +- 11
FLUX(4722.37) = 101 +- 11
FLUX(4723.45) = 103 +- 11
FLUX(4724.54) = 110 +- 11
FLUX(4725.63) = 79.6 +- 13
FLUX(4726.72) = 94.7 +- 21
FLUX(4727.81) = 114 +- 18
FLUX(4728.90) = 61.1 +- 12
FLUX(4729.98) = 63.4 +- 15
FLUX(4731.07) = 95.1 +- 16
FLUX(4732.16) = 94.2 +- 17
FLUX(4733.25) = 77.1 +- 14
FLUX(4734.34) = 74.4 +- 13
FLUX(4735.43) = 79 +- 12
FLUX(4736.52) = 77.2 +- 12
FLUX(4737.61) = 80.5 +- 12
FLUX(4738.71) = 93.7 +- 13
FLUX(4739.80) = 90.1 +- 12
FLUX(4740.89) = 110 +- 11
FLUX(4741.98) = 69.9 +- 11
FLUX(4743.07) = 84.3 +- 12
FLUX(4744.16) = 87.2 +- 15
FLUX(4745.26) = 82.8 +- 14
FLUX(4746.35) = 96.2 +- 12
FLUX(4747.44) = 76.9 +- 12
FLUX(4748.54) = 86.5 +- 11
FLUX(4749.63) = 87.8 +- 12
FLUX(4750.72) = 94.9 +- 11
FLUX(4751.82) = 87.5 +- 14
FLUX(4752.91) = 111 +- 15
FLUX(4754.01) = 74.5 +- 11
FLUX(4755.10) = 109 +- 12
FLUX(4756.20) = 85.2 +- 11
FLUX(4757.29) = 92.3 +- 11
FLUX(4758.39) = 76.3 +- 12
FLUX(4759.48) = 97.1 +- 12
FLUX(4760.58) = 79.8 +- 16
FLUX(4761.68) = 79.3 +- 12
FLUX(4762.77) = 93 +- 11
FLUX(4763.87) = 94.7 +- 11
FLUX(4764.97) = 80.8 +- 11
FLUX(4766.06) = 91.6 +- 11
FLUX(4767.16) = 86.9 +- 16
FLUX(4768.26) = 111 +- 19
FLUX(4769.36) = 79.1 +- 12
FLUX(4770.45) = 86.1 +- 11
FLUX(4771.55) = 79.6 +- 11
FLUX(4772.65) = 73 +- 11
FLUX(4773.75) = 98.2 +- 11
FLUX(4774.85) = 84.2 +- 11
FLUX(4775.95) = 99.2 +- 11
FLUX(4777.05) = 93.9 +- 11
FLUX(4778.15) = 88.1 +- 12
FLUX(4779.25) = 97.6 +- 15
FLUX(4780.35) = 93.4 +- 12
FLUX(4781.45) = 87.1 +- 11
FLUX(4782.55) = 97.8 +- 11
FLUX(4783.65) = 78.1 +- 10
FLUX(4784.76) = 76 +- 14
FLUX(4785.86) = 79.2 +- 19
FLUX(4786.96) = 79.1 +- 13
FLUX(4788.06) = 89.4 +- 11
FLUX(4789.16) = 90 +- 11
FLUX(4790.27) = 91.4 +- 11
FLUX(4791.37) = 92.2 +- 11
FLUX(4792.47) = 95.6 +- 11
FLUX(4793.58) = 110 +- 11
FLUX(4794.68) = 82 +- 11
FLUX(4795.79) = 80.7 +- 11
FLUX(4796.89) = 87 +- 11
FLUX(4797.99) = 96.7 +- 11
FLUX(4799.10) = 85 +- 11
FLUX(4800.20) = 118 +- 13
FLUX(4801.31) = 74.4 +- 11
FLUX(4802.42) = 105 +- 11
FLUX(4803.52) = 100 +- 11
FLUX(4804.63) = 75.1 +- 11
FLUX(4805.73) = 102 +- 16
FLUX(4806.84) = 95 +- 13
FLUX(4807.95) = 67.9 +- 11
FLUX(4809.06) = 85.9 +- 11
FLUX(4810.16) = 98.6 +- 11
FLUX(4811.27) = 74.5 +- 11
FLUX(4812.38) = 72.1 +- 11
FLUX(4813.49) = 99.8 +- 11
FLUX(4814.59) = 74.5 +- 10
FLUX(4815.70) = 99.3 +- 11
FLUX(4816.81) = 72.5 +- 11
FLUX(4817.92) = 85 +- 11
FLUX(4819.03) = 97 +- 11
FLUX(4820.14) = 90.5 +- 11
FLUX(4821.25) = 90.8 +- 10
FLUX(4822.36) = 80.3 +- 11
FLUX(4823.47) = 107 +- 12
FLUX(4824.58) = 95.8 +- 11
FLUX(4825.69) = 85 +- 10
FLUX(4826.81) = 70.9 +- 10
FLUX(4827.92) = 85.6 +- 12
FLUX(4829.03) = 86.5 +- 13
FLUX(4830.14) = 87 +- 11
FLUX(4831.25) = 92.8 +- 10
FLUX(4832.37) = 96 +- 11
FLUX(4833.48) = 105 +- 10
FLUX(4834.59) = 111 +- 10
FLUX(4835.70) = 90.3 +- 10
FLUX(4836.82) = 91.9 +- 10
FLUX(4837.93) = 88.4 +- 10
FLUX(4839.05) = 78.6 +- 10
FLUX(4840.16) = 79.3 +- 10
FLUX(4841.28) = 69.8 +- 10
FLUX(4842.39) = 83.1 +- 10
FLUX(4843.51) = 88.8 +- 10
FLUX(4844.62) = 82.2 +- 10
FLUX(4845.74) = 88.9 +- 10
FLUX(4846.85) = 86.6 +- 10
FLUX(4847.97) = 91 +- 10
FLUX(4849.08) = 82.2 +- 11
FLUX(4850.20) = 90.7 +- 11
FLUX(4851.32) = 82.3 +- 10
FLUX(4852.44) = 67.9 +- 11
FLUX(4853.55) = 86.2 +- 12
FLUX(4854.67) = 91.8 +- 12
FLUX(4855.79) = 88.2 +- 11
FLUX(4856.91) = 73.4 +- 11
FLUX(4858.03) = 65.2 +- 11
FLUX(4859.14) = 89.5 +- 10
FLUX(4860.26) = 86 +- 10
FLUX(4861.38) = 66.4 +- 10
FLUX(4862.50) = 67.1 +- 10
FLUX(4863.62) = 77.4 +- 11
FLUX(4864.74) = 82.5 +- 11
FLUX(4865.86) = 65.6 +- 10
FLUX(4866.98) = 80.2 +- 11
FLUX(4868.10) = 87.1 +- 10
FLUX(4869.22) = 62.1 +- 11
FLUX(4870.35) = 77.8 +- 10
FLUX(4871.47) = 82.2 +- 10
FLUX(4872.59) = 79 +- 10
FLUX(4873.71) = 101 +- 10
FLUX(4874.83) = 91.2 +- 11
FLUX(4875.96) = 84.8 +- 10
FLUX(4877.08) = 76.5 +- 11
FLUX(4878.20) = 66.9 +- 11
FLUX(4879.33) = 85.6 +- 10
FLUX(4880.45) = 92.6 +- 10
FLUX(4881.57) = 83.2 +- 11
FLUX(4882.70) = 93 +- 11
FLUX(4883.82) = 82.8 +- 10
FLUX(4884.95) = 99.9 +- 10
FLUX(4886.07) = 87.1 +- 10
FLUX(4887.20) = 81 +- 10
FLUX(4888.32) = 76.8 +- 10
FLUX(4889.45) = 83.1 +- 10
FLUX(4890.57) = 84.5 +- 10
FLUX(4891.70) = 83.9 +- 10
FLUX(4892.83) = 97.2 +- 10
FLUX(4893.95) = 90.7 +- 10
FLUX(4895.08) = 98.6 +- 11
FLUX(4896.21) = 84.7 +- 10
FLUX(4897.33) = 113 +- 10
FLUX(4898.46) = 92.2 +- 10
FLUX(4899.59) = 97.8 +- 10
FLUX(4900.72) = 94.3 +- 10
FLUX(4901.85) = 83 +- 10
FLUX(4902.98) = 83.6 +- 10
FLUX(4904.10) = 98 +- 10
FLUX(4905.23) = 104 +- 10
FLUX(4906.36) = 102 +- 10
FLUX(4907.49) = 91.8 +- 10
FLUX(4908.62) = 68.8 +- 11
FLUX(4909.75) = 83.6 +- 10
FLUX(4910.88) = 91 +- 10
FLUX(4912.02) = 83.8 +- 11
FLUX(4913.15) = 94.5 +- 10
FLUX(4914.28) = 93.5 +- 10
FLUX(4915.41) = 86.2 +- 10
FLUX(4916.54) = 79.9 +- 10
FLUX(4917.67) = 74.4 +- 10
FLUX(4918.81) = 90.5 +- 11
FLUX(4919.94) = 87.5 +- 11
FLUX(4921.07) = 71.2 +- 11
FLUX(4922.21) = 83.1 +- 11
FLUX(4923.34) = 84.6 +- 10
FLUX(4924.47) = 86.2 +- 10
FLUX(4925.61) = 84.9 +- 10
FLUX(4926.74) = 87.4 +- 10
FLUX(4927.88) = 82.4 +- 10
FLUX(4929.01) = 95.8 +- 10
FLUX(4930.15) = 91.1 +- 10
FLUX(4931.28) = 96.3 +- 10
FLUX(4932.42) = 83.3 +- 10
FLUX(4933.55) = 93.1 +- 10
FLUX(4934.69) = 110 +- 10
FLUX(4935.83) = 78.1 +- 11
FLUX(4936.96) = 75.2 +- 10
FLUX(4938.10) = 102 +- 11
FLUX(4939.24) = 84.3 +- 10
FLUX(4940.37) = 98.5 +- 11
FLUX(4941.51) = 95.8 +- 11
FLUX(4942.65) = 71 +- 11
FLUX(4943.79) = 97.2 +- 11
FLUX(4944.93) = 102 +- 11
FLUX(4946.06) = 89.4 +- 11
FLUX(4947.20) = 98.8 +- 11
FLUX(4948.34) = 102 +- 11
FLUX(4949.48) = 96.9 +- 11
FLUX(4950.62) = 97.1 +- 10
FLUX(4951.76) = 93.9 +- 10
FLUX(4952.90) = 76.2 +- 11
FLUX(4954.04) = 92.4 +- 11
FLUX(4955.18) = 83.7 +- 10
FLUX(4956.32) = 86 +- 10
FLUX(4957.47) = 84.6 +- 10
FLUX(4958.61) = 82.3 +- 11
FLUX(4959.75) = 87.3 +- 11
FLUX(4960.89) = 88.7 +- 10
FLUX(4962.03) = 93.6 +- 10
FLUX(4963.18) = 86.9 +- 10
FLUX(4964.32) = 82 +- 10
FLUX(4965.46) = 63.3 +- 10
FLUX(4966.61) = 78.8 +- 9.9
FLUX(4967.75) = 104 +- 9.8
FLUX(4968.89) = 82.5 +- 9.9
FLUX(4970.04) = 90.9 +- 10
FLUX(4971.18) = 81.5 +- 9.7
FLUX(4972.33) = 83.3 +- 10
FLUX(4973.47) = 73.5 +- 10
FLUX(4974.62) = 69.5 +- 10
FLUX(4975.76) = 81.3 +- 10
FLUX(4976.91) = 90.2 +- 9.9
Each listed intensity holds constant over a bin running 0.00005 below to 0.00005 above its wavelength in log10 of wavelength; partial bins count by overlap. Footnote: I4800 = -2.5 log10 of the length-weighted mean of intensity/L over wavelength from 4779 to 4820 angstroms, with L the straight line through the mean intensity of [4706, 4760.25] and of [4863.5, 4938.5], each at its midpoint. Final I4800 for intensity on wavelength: -0.013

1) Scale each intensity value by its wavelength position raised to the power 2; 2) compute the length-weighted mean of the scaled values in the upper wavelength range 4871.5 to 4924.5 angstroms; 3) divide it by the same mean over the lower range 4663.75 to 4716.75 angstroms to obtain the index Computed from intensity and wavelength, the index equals 1.17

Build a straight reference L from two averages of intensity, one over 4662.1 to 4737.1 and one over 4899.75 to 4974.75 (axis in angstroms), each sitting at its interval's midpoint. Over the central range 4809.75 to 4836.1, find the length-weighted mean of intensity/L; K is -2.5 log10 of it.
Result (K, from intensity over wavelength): -0.044 mag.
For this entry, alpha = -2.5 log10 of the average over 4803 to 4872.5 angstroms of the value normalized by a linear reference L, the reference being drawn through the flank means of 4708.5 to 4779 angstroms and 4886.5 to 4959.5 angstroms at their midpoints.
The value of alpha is 0.05 mag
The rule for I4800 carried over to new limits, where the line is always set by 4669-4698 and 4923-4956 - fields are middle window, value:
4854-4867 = 0.13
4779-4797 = -0.05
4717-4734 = -0.12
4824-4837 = -0.06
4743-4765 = -0.07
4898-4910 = -0.02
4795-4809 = -0.06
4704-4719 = -0.08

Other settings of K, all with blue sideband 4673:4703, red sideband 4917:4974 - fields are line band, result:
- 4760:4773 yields -0.04 mag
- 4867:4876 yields 0.04 mag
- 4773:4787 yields -0.07 mag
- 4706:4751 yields -0.07 mag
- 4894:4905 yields -0.09 mag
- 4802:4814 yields -0.05 mag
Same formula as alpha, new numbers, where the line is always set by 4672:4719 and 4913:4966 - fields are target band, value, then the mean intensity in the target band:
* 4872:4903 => -0.01 mag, 88.2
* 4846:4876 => 0.07 mag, 81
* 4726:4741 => -0.01 mag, 85.3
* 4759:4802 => -0.05 mag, 89.2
